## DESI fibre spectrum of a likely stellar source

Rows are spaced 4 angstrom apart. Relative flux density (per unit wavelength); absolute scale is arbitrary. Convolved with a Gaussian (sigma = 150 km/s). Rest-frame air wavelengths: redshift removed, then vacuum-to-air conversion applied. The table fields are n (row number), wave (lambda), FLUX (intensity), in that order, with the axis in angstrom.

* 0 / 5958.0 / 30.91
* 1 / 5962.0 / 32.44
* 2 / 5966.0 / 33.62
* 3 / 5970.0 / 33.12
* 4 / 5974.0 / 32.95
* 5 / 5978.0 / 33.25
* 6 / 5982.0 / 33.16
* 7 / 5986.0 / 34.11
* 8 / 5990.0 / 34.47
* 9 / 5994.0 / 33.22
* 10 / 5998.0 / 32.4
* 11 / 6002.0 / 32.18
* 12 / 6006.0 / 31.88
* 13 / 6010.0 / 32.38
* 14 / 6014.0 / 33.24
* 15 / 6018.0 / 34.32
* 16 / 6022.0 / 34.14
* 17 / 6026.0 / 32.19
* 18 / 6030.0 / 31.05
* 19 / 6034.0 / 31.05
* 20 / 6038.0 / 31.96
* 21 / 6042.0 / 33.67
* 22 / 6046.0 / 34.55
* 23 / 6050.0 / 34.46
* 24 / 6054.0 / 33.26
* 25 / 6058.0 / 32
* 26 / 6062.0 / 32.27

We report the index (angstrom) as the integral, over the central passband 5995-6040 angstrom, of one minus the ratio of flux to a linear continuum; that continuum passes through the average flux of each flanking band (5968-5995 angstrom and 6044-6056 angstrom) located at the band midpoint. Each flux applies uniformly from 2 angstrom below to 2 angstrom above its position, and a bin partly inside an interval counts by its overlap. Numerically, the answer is 1.8 angstrom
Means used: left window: 33.5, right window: 34.1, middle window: 32.5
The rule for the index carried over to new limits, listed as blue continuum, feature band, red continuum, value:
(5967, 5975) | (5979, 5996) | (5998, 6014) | -0.5 angstrom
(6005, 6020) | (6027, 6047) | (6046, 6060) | 0.6 angstrom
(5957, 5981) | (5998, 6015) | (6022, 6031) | 0.0 angstrom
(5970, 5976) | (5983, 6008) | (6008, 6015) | -0.1 angstrom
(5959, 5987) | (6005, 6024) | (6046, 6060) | 0.0 angstrom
